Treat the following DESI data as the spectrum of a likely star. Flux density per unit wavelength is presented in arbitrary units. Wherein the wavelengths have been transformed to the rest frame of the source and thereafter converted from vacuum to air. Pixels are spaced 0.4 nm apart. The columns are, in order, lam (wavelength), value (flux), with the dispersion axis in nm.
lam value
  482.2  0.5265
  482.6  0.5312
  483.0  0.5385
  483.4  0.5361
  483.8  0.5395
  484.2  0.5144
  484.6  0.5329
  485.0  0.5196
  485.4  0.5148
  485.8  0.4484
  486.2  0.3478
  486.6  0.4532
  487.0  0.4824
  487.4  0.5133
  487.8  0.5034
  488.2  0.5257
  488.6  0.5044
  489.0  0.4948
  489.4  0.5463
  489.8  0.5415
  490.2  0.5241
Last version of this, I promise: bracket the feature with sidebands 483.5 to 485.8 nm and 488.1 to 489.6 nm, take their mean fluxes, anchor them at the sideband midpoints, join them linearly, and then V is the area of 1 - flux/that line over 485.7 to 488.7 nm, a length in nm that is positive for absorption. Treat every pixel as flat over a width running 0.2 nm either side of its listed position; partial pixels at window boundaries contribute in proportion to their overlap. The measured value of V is 0.264 nm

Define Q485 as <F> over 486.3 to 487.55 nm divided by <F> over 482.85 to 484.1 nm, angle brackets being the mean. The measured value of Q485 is 0.9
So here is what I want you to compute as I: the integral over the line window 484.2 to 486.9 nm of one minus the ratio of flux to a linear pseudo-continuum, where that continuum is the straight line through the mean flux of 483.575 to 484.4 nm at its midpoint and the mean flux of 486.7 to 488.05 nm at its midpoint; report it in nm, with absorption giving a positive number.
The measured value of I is 0.21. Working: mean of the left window 0.527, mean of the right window 0.497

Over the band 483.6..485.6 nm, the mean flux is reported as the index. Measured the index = 0.524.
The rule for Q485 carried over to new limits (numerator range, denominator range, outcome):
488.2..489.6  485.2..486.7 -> 1.17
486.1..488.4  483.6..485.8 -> 0.92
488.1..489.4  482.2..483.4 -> 0.96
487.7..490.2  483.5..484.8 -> 0.98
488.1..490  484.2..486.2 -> 1.07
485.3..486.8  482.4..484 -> 0.81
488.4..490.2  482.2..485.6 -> 0.99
